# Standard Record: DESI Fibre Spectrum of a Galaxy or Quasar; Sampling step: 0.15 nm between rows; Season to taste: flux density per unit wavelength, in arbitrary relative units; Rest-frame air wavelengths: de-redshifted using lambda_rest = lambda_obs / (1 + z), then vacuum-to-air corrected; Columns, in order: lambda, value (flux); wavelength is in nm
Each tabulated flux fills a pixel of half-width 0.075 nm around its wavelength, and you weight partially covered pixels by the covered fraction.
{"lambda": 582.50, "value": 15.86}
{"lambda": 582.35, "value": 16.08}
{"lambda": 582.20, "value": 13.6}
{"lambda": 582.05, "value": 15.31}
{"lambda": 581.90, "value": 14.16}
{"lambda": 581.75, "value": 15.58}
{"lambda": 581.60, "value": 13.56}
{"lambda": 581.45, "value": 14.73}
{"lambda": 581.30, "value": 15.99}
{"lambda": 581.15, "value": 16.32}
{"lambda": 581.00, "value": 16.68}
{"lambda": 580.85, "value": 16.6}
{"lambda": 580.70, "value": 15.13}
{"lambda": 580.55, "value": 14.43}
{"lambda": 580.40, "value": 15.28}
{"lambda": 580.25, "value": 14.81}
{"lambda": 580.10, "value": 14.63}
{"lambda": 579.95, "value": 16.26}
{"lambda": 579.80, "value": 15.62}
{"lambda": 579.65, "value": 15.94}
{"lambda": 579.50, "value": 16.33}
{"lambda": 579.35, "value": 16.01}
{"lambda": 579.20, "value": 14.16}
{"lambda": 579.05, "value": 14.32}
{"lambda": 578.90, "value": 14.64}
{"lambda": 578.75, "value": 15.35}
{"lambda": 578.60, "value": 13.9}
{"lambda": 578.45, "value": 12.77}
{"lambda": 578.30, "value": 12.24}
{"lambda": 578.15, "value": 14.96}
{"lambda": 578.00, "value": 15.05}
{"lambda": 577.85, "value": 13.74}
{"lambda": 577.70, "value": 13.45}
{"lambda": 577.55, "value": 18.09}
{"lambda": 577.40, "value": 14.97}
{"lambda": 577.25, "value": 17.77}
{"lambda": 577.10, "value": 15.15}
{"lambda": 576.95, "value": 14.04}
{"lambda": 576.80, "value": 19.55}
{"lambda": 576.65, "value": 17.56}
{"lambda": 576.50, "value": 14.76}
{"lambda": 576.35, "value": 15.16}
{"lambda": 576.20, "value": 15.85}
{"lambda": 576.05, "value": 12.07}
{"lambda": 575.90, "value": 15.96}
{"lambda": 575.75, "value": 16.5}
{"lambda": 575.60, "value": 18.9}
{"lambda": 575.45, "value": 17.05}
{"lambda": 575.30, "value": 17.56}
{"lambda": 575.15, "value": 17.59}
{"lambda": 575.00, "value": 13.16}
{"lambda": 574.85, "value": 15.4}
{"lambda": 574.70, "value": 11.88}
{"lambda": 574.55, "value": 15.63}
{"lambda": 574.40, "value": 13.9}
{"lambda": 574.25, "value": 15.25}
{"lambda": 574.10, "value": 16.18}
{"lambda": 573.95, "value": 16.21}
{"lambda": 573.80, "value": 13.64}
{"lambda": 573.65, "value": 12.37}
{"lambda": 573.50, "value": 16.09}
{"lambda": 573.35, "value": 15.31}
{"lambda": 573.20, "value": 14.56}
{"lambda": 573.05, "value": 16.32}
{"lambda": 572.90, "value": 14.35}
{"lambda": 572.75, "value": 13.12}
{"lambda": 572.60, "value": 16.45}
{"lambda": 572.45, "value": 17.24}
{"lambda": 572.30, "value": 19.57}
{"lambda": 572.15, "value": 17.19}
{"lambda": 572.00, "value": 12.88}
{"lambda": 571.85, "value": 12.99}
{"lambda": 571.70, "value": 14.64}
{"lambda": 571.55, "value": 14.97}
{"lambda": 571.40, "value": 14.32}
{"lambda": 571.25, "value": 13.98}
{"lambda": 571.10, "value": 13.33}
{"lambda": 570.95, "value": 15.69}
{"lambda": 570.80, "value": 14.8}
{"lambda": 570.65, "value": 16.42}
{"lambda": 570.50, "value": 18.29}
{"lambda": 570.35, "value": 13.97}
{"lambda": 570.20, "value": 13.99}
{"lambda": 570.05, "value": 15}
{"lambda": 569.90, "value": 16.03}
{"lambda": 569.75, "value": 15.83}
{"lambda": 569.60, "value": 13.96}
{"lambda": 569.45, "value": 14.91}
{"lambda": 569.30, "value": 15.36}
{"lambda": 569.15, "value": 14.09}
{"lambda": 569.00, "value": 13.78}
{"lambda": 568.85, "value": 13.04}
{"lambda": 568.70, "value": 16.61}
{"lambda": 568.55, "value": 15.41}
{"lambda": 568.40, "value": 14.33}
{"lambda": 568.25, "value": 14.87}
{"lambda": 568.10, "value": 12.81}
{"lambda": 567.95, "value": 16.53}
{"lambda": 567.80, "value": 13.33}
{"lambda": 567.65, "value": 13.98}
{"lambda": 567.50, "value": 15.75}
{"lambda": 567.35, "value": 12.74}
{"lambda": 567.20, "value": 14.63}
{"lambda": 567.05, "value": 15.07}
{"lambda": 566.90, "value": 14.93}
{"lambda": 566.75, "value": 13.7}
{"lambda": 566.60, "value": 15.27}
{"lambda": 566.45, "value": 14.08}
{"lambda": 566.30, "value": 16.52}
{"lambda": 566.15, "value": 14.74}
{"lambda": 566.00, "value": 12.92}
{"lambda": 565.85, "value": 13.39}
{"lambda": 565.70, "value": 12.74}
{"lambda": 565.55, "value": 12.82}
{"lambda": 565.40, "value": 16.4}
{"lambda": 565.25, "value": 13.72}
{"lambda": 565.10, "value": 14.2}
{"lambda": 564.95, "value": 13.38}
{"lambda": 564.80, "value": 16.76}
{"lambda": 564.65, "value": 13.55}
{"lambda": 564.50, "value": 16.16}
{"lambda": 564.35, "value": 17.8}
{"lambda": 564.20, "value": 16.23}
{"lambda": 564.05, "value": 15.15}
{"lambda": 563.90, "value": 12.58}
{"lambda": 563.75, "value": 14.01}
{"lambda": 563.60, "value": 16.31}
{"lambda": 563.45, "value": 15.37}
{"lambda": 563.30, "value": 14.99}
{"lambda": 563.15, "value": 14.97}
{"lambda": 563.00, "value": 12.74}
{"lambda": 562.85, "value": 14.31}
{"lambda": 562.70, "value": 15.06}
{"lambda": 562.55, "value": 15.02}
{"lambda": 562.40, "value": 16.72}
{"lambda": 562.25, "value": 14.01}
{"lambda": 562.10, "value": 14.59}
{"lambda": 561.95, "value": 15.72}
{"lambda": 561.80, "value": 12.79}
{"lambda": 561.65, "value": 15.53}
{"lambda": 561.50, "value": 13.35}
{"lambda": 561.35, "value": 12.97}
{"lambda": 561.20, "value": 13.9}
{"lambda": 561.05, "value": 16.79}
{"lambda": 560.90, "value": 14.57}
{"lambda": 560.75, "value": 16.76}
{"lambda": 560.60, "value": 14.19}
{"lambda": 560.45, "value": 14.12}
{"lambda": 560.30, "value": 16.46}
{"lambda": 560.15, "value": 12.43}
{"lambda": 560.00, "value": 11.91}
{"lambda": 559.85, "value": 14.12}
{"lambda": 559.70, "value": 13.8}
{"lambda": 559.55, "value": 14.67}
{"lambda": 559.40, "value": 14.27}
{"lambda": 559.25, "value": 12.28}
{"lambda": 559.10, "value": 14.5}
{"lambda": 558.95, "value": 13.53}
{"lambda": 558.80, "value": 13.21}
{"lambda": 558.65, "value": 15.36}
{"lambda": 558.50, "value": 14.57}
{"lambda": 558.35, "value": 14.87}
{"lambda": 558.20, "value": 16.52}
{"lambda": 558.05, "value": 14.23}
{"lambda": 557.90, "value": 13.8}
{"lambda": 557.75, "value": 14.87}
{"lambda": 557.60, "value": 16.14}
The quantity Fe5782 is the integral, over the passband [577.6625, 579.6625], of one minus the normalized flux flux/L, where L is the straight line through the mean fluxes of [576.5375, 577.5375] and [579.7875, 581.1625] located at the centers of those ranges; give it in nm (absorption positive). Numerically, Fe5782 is 0.20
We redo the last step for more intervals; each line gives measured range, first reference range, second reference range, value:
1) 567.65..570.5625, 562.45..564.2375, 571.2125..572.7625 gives 0.06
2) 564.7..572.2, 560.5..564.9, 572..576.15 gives 0.29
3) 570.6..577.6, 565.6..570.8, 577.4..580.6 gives -0.32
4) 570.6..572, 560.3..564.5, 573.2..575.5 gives 0.06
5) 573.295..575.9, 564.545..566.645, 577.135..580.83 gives -0.12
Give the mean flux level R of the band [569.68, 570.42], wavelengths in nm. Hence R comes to 15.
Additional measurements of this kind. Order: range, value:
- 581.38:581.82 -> 14.6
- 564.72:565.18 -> 14.8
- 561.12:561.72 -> 13.9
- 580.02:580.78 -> 14.9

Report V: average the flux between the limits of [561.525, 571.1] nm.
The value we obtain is 14.7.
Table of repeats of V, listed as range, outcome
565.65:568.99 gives 14.4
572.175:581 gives 15.4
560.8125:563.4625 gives 14.6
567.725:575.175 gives 14.9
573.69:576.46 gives 15.4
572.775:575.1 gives 14.7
